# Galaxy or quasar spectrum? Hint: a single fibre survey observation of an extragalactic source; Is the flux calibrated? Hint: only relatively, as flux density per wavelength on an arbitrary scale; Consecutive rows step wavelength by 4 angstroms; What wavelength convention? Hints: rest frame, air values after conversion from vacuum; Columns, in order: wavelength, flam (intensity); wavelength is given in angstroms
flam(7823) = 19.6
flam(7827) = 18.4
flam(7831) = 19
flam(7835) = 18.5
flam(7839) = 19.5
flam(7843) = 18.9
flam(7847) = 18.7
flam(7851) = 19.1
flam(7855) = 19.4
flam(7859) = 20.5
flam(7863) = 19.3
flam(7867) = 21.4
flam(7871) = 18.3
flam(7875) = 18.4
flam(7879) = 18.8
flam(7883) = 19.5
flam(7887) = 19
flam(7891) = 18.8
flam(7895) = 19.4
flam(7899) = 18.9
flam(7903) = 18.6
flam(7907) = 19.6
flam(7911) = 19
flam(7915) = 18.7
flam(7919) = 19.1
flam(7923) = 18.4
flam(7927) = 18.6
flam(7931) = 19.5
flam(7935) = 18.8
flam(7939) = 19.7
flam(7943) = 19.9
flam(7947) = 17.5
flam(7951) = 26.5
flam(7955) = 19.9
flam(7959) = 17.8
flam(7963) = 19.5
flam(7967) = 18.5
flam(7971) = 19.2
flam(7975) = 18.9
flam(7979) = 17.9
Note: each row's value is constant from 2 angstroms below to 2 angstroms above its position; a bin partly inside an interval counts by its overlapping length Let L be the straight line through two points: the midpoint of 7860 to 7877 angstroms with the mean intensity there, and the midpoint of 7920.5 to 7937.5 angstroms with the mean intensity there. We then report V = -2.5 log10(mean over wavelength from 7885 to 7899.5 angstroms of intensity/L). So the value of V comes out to 0.01 mag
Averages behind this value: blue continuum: 19.4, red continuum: 18.9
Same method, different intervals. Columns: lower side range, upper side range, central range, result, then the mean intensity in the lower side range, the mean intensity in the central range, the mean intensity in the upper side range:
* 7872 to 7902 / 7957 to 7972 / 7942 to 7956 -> -0.13 mag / 18.9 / 21.1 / 18.7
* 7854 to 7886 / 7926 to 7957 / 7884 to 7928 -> 0.05 mag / 19.4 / 18.9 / 20.1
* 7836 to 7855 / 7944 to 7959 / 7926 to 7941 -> 0.07 mag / 19.1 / 19.2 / 20.7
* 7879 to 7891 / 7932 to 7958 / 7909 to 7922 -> 0.04 mag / 19.1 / 18.9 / 20.2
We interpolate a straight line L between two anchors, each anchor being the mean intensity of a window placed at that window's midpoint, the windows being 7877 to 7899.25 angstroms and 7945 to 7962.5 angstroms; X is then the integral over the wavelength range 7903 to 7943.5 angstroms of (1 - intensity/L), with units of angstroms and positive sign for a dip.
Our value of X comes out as 1.4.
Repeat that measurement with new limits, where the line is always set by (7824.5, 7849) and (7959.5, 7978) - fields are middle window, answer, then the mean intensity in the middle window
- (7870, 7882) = 0.2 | 18.6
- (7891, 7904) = -0.1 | 19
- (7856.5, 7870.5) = -1.0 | 20.1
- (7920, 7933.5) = 0.0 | 18.9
